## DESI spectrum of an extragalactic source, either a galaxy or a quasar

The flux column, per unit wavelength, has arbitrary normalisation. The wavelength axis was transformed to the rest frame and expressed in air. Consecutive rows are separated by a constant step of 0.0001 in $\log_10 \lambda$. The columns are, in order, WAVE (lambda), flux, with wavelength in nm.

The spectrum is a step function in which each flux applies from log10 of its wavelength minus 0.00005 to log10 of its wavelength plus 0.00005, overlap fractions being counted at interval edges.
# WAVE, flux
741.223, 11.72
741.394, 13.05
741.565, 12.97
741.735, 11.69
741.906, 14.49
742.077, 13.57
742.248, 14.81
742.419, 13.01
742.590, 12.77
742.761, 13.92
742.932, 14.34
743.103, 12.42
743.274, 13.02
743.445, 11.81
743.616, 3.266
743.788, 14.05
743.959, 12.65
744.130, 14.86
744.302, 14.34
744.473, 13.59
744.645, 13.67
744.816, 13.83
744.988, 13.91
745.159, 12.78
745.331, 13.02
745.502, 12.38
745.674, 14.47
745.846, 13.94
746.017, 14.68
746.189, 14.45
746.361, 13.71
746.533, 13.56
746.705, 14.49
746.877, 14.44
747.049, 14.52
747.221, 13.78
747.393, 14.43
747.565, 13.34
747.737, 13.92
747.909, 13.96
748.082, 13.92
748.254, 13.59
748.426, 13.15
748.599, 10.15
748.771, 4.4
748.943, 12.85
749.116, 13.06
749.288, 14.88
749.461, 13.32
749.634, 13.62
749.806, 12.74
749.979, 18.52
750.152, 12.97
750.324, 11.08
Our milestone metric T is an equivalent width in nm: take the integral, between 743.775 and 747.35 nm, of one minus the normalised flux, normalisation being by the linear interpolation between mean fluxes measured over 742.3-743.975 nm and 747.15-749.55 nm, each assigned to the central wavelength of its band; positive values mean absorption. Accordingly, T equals -0.41 nm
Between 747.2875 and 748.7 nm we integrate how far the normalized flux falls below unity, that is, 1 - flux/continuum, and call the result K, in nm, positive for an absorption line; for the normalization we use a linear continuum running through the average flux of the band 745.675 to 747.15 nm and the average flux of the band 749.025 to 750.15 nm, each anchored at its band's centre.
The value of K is 0.101 nm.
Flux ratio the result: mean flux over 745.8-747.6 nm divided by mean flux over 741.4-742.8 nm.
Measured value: 1.1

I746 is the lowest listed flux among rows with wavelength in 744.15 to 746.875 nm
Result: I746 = 12.38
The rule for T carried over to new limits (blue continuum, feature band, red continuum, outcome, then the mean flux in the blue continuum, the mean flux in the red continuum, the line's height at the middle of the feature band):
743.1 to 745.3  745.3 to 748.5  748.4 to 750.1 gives -0.32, 12.6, 12.7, 12.7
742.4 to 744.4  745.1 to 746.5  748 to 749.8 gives -0.14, 12.5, 12.3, 12.4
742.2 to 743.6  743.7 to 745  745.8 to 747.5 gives -0.05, 12.7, 14.2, 13.3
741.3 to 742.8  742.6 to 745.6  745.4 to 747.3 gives 0.19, 13.3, 14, 13.7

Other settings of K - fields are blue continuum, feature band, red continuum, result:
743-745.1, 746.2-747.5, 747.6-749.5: -0.166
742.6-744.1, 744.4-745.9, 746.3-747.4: -0.042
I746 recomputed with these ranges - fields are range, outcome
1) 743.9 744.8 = 12.65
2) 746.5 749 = 4.4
